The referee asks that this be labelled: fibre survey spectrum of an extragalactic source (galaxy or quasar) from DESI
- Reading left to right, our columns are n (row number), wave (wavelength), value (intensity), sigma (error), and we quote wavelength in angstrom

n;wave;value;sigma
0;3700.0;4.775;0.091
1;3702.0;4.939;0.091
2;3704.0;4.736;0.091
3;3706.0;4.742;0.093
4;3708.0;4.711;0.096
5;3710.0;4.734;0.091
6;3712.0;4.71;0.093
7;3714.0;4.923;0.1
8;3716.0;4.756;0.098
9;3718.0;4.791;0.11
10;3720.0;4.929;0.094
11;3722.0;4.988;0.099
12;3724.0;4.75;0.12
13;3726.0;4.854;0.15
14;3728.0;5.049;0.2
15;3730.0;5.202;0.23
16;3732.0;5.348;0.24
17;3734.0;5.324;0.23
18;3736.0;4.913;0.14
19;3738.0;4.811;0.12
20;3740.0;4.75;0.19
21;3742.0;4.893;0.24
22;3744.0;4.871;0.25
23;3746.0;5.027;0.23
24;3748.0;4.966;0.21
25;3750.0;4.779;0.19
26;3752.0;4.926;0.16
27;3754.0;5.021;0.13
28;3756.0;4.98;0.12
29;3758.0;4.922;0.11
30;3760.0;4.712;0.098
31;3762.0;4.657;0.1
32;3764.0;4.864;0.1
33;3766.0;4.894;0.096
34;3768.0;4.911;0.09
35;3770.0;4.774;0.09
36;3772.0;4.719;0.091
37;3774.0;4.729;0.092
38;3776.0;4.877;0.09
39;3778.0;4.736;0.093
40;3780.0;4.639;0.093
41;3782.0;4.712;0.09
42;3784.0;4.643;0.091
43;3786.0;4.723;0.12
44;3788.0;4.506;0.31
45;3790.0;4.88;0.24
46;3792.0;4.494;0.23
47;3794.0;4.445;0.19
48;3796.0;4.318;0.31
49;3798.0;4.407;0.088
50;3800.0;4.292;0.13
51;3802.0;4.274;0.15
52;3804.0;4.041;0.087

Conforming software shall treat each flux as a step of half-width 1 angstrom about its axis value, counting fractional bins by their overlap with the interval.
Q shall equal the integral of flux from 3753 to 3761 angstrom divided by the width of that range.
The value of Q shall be 4.91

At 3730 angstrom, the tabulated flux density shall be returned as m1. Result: 5.202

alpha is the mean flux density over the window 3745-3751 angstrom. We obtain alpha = 4.92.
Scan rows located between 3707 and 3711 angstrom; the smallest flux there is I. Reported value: 4.711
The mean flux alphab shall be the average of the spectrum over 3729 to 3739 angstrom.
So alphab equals 5.12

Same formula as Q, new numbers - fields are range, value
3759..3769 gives 4.81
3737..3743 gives 4.82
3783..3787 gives 4.68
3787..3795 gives 4.58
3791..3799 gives 4.42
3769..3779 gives 4.77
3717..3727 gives 4.86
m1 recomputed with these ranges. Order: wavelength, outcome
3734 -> 5.324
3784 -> 4.643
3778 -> 4.736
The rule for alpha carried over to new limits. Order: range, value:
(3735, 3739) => 4.86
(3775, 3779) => 4.81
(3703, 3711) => 4.73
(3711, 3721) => 4.82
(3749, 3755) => 4.91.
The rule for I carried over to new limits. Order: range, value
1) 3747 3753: 4.779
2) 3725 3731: 4.854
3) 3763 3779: 4.719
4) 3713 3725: 4.75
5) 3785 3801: 4.292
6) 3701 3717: 4.71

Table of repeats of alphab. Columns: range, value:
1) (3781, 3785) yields 4.68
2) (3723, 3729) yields 4.88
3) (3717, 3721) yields 4.86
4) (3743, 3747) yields 4.95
